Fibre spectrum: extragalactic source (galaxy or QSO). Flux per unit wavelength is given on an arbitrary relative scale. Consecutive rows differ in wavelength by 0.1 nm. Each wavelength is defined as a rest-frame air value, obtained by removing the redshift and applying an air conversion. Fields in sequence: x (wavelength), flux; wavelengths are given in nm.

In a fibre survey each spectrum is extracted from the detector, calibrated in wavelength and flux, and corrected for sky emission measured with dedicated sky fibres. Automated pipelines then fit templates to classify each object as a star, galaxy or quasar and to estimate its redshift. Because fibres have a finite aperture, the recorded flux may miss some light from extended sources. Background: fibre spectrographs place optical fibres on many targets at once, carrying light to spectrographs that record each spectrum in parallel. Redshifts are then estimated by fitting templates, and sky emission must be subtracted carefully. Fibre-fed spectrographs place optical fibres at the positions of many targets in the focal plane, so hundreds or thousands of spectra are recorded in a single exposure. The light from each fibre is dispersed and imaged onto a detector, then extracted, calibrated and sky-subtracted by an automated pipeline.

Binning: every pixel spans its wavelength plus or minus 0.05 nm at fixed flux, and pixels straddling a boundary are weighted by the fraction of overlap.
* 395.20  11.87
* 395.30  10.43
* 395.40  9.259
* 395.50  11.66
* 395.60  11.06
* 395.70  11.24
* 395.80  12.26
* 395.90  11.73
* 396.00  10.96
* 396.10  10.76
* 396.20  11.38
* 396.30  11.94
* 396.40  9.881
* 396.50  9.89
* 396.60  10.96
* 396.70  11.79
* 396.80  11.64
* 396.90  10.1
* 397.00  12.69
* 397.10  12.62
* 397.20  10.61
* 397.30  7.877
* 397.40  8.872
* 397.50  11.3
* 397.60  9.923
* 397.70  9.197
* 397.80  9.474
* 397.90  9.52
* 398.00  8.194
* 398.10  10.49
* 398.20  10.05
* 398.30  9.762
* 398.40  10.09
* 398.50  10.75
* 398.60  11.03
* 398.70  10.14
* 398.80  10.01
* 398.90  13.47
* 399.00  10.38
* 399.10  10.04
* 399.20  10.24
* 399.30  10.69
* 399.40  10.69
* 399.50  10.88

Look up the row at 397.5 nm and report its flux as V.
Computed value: 11.3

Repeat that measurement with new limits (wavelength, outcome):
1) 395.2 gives 11.87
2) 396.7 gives 11.79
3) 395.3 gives 10.43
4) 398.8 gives 10.01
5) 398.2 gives 10.05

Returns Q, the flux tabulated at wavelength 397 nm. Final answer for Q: 12.69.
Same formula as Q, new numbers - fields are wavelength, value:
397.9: 9.52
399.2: 10.24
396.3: 11.94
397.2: 10.61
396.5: 9.89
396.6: 10.96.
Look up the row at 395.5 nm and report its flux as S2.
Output 11.66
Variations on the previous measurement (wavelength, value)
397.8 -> 9.474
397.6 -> 9.923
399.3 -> 10.69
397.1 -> 12.62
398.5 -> 10.75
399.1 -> 10.04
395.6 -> 11.06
